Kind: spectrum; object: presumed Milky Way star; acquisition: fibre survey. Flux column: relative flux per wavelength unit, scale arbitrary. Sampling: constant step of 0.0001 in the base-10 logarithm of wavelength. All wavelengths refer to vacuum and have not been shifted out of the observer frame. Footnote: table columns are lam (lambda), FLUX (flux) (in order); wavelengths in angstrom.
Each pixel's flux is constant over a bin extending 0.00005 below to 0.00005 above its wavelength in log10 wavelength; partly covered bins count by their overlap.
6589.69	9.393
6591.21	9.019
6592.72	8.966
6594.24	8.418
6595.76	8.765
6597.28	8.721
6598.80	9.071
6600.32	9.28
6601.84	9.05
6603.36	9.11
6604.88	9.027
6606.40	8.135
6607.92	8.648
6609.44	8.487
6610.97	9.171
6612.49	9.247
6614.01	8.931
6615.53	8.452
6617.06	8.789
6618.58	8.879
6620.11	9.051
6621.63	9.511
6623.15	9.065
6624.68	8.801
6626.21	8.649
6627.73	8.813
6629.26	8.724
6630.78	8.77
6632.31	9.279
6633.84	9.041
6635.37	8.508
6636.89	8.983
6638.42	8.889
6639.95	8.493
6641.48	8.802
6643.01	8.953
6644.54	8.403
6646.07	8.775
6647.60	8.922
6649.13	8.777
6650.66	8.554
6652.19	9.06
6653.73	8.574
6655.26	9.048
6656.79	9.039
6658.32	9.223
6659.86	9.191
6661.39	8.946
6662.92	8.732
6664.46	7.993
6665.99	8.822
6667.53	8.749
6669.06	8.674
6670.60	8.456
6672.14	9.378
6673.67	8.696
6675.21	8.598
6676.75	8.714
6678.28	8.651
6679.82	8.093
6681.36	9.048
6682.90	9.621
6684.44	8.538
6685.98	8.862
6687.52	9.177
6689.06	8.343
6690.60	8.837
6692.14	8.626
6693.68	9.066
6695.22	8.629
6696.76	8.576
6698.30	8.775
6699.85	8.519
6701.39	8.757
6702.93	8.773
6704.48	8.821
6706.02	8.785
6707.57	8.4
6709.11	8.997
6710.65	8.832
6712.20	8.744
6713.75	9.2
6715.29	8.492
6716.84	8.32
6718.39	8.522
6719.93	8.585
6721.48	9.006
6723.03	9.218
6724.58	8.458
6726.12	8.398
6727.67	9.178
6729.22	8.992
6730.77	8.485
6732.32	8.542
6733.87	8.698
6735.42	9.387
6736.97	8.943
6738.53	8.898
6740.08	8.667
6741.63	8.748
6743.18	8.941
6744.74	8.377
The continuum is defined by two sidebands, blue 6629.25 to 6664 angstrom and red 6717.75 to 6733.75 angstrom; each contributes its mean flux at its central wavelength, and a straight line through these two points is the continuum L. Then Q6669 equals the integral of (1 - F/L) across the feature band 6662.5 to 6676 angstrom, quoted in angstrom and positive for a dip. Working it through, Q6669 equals 0.2 angstrom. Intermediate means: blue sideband 8.85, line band 8.67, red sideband 8.74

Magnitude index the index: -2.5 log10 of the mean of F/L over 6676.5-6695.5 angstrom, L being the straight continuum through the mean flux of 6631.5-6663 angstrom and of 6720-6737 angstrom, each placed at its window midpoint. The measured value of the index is 0.007 mag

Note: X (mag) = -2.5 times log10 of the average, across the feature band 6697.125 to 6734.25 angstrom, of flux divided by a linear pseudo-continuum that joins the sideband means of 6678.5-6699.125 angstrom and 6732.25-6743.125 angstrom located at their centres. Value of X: 0.01 mag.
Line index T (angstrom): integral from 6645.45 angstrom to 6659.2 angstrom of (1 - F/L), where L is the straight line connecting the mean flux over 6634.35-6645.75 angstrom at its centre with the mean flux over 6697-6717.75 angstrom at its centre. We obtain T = -0.3 angstrom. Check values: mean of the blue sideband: 8.73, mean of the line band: 8.89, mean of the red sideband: 8.72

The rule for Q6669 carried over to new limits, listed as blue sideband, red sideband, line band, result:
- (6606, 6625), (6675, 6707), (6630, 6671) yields 0.1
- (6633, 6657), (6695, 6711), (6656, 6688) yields -0.2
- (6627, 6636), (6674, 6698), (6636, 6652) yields 0.1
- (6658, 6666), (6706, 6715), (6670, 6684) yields 0.0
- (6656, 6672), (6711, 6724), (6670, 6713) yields 0.1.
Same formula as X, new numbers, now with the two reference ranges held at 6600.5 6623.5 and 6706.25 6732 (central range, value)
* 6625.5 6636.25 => 0.006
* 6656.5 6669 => 0.001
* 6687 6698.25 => 0.004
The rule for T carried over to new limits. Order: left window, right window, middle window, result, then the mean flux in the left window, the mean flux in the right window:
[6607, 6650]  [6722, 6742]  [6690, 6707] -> 0.2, 8.85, 8.82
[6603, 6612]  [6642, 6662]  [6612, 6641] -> -0.2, 8.76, 8.88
